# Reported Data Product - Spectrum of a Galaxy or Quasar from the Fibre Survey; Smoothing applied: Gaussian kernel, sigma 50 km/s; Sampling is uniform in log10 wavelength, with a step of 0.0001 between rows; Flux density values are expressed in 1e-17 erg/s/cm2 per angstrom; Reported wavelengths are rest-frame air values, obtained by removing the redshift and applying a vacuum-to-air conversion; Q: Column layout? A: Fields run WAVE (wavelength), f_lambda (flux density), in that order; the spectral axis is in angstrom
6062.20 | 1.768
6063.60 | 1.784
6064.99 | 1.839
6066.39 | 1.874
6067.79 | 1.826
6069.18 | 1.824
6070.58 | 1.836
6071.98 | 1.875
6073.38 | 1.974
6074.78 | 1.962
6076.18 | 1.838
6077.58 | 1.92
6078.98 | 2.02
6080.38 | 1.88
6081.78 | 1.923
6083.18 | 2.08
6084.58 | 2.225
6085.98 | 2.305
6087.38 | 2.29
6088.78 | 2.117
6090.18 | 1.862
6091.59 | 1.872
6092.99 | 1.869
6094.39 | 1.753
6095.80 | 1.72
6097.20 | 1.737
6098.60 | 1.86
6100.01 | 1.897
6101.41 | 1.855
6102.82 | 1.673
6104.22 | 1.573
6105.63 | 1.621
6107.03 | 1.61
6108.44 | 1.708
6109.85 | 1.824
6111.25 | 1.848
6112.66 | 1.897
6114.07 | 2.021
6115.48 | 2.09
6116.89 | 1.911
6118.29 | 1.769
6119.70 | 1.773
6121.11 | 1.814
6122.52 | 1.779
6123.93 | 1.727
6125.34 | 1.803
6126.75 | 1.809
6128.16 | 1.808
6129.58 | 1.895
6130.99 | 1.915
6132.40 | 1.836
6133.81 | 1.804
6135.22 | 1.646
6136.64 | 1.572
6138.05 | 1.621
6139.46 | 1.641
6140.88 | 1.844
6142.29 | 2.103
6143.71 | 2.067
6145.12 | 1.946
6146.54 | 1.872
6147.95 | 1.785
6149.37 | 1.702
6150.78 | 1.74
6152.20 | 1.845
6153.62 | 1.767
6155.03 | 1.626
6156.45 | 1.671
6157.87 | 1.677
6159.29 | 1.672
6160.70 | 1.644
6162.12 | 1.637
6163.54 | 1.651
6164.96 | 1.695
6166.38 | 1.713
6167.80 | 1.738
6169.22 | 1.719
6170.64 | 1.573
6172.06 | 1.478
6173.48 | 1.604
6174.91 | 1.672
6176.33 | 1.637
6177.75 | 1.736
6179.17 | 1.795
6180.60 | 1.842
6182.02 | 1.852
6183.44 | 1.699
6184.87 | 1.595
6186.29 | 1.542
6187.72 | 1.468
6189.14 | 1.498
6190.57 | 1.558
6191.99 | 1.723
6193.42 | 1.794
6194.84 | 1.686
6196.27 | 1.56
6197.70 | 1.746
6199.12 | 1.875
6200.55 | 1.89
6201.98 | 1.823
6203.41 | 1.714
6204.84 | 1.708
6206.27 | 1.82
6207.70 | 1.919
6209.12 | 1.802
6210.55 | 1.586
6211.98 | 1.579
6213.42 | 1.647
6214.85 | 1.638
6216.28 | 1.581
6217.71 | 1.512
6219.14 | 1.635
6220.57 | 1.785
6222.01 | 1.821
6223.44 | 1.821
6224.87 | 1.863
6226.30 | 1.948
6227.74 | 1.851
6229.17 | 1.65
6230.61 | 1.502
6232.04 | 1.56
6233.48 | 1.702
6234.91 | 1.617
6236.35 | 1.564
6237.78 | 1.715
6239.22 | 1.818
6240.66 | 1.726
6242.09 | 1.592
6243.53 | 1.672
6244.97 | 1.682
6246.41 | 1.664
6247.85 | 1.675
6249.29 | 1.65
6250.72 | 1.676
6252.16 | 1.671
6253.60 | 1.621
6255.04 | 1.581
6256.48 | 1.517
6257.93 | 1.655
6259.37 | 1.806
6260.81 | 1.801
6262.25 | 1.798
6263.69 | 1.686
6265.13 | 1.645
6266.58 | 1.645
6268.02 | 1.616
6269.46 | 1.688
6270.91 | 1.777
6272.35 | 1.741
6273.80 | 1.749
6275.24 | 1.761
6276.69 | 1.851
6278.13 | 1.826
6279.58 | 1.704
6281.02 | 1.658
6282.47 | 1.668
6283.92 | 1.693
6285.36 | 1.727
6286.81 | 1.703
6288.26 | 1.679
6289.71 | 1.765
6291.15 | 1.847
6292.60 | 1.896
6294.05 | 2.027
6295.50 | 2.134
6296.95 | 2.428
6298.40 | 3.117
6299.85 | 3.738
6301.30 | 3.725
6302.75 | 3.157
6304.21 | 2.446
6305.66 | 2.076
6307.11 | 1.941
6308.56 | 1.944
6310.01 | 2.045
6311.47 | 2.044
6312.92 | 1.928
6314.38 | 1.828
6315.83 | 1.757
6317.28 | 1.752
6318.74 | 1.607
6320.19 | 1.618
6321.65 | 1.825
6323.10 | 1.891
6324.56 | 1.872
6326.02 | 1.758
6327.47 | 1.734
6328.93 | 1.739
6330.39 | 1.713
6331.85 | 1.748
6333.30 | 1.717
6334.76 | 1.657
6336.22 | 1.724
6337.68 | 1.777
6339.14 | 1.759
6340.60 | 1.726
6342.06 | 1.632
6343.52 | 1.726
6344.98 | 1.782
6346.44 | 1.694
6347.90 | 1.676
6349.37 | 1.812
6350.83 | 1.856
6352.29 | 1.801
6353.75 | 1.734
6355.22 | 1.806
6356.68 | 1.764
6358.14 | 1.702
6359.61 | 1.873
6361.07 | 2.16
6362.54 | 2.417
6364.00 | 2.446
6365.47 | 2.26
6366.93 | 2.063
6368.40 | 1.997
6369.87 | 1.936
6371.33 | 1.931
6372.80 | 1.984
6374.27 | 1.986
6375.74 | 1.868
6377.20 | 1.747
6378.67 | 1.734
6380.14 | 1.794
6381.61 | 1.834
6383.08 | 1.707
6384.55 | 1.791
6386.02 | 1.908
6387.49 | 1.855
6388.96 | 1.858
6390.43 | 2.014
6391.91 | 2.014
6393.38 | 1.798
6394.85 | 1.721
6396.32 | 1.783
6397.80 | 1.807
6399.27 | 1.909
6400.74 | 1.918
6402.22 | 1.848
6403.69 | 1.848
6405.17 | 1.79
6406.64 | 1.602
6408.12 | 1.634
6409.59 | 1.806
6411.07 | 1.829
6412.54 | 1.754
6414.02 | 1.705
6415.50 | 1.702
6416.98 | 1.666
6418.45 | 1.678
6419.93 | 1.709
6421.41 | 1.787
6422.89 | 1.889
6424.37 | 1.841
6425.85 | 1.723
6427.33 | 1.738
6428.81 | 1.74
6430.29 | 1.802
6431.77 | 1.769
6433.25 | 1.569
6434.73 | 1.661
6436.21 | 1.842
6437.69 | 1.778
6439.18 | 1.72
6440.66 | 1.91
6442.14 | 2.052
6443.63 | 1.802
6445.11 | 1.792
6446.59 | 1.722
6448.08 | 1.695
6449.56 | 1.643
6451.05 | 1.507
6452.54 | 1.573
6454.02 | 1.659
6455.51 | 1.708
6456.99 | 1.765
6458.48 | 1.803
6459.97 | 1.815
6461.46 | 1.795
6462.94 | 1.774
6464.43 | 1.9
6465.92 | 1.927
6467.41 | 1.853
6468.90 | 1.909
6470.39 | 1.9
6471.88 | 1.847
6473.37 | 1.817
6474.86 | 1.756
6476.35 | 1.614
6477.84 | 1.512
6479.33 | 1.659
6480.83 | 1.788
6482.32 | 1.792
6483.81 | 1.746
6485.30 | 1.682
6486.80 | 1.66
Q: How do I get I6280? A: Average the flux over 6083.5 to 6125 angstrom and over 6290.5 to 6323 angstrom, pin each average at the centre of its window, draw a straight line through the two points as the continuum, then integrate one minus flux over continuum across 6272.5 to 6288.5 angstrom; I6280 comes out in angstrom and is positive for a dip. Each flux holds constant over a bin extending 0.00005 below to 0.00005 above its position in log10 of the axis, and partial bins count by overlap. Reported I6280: 3.2 angstrom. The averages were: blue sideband 1.86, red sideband 2.22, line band 1.73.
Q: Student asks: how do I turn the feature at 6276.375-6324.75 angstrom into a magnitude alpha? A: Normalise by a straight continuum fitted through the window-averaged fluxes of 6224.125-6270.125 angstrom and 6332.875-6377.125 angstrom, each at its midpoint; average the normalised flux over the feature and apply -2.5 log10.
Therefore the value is -0.16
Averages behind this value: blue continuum 1.68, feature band 2.06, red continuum 1.87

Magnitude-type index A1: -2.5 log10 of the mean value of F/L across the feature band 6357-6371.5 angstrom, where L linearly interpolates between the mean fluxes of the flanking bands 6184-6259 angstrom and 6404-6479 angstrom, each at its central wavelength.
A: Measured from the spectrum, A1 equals -0.20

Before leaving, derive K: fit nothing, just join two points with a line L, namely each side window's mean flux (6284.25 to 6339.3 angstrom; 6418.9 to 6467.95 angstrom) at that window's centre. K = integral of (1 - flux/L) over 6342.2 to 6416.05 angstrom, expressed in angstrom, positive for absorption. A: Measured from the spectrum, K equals 1.3 angstrom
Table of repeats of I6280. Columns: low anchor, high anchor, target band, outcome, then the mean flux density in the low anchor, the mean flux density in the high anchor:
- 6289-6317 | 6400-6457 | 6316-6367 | 7.3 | 2.3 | 1.75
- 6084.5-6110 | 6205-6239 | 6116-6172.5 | 1.2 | 1.85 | 1.7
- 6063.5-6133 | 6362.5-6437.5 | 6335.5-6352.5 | 0.9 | 1.87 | 1.84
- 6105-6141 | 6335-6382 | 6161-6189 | 2.3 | 1.79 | 1.87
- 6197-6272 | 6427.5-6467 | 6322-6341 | -0.3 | 1.7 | 1.76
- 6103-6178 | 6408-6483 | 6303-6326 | -2.2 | 1.76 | 1.76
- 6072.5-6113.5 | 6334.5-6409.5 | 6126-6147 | 0.6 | 1.89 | 1.85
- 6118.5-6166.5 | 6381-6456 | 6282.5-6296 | -0.4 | 1.77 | 1.77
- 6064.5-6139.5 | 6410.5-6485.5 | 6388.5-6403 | -0.8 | 1.85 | 1.76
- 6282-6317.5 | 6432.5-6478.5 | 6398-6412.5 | 0.8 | 2.17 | 1.76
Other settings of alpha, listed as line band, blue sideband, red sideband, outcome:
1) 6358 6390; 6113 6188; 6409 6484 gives -0.11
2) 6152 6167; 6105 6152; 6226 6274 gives 0.06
